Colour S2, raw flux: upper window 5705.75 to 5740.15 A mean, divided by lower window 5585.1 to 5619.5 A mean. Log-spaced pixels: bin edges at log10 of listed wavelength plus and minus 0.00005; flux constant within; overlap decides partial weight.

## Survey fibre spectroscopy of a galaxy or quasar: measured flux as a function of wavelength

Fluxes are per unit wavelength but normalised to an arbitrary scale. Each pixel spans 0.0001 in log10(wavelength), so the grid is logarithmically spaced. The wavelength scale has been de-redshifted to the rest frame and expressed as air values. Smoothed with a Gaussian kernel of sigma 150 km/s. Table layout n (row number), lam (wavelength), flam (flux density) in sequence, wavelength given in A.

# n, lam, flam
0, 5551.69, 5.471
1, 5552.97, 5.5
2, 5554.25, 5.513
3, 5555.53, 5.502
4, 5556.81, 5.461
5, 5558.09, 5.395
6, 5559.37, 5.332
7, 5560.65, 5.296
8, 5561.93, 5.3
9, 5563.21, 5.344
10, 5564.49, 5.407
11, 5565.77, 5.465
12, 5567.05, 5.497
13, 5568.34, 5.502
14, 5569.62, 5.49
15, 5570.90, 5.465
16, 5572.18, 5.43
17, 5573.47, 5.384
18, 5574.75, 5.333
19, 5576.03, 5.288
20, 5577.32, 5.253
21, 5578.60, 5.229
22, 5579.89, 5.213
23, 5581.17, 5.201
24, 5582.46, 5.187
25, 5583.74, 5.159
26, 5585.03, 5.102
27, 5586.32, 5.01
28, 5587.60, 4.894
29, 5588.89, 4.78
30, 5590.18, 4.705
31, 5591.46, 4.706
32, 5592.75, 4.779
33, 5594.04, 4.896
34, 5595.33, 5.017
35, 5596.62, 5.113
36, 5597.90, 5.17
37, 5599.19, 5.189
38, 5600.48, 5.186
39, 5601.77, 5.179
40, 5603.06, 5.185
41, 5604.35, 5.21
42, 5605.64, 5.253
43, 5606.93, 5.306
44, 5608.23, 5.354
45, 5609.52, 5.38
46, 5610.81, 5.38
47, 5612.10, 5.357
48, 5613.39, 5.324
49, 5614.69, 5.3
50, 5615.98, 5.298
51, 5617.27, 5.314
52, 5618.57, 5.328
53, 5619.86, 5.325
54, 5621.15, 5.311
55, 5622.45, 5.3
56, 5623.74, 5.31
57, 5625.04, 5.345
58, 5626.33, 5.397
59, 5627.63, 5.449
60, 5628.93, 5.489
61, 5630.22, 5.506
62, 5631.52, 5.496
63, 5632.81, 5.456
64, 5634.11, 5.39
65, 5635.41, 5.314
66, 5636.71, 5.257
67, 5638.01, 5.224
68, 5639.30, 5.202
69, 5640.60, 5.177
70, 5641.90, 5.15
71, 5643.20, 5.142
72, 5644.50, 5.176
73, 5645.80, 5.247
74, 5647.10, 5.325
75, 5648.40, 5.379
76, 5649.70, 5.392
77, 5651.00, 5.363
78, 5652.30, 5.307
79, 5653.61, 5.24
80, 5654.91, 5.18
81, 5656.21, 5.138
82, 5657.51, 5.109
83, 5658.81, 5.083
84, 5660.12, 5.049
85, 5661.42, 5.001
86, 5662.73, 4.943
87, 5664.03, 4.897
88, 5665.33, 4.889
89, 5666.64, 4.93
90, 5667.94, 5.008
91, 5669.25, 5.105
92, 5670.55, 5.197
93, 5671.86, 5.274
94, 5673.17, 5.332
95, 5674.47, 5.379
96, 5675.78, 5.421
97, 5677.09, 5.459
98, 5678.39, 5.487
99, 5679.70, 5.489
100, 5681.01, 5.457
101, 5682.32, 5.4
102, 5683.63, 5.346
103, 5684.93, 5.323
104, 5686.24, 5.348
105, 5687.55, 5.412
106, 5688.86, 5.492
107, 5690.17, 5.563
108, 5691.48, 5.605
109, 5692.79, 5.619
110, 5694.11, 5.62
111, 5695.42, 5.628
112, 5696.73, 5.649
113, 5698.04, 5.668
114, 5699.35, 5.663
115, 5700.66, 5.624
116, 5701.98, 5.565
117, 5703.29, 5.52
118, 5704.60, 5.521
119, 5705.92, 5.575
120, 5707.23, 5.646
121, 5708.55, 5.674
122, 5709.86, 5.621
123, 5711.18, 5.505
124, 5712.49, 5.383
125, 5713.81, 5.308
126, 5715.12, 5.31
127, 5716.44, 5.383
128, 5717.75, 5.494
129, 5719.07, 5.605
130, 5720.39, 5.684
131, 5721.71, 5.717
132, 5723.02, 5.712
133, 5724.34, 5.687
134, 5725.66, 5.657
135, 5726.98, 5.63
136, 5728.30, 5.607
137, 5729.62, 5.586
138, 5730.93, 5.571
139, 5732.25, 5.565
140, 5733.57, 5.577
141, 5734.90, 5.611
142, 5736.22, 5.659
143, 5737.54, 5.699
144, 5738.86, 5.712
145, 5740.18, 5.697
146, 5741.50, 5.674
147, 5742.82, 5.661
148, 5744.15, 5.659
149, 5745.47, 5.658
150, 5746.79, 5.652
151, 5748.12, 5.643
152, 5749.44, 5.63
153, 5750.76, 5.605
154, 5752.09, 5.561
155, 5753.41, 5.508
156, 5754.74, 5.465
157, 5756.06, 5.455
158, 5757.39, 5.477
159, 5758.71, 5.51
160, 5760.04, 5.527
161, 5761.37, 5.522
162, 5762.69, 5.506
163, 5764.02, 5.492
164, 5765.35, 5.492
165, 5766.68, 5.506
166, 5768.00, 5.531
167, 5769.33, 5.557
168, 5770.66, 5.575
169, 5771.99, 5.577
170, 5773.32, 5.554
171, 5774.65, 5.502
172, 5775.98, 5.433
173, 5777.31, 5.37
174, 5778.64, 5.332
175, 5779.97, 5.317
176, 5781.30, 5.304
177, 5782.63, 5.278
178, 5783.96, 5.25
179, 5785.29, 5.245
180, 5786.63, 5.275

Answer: 1.09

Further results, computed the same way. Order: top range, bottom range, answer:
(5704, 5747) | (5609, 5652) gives 1.05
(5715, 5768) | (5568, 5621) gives 1.07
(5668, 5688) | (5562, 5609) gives 1.03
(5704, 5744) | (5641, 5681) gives 1.07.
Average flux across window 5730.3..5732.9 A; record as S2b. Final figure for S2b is 5.57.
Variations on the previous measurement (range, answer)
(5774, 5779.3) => 5.41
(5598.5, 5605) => 5.19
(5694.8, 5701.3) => 5.65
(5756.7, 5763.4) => 5.51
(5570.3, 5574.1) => 5.42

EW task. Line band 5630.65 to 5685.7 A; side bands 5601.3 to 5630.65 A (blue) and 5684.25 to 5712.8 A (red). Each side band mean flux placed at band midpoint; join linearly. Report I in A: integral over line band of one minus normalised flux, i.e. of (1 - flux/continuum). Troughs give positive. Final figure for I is 2.1 A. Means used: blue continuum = 5.33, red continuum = 5.56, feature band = 5.24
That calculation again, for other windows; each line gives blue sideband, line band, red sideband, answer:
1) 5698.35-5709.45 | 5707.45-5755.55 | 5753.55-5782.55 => -0.4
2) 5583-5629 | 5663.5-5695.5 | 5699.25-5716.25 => 0.5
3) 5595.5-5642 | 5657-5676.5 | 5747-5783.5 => 0.9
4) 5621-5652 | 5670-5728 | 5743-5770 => -0.8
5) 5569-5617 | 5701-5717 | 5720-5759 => 0.1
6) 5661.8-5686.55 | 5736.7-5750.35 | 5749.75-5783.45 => -0.6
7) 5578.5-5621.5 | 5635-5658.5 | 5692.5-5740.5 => 0.4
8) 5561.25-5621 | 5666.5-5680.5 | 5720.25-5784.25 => 0.3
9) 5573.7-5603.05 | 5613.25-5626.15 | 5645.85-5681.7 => -0.5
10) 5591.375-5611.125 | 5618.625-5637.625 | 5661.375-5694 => -0.6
